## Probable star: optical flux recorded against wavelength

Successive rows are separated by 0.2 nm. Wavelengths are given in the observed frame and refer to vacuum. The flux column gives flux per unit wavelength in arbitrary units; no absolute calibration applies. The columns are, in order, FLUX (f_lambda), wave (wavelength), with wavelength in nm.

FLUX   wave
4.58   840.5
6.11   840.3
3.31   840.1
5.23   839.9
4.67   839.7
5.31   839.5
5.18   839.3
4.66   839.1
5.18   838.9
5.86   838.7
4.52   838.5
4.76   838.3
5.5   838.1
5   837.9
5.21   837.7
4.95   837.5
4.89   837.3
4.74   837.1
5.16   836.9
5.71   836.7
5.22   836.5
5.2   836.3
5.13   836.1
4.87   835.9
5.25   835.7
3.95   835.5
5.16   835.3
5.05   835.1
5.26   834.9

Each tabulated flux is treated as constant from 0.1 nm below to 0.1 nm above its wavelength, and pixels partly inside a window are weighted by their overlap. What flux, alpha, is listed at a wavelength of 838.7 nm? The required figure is 5.86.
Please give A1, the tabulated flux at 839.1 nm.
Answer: 4.66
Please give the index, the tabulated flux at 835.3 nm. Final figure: 5.16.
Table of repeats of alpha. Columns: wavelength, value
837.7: 5.21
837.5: 4.95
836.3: 5.2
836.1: 5.13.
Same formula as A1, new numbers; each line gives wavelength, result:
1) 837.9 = 5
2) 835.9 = 4.87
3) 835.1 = 5.05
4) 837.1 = 4.74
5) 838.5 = 4.52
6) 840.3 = 6.11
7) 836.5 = 5.22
